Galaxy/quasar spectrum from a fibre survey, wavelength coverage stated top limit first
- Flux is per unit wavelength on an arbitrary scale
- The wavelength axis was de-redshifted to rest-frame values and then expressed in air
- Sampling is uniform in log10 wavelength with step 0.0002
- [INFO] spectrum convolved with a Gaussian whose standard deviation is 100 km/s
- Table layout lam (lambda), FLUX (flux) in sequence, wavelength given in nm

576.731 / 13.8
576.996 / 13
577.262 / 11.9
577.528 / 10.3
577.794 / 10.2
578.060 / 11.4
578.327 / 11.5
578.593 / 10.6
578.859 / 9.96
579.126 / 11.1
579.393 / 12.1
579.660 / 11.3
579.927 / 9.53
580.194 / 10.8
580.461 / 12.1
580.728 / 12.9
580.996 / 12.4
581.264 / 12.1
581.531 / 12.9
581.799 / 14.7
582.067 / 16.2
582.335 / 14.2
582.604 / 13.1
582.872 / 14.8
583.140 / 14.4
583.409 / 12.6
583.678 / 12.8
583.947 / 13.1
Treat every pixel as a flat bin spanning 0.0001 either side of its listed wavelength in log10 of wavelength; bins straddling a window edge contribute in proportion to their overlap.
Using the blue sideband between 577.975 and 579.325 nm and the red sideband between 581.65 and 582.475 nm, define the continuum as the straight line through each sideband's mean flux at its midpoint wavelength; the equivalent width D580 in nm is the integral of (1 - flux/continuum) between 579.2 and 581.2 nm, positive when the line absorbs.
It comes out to 0.18 nm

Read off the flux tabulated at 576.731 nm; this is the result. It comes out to 13.8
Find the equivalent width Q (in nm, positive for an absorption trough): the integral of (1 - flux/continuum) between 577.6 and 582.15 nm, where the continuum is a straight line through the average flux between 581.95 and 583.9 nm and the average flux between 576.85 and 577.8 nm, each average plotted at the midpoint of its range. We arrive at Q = 0.31 nm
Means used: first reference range 11.5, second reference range 13.9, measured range 11.8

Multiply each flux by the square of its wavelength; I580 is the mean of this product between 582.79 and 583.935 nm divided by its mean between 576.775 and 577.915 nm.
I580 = 1.20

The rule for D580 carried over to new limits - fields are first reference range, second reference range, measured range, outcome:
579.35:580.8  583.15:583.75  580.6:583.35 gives -0.32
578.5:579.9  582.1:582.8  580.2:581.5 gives 0.03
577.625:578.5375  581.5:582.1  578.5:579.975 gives 0.15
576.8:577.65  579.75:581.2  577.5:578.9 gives 0.13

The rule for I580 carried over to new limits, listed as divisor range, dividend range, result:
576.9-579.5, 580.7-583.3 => 1.25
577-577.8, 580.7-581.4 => 1.12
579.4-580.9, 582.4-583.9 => 1.20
